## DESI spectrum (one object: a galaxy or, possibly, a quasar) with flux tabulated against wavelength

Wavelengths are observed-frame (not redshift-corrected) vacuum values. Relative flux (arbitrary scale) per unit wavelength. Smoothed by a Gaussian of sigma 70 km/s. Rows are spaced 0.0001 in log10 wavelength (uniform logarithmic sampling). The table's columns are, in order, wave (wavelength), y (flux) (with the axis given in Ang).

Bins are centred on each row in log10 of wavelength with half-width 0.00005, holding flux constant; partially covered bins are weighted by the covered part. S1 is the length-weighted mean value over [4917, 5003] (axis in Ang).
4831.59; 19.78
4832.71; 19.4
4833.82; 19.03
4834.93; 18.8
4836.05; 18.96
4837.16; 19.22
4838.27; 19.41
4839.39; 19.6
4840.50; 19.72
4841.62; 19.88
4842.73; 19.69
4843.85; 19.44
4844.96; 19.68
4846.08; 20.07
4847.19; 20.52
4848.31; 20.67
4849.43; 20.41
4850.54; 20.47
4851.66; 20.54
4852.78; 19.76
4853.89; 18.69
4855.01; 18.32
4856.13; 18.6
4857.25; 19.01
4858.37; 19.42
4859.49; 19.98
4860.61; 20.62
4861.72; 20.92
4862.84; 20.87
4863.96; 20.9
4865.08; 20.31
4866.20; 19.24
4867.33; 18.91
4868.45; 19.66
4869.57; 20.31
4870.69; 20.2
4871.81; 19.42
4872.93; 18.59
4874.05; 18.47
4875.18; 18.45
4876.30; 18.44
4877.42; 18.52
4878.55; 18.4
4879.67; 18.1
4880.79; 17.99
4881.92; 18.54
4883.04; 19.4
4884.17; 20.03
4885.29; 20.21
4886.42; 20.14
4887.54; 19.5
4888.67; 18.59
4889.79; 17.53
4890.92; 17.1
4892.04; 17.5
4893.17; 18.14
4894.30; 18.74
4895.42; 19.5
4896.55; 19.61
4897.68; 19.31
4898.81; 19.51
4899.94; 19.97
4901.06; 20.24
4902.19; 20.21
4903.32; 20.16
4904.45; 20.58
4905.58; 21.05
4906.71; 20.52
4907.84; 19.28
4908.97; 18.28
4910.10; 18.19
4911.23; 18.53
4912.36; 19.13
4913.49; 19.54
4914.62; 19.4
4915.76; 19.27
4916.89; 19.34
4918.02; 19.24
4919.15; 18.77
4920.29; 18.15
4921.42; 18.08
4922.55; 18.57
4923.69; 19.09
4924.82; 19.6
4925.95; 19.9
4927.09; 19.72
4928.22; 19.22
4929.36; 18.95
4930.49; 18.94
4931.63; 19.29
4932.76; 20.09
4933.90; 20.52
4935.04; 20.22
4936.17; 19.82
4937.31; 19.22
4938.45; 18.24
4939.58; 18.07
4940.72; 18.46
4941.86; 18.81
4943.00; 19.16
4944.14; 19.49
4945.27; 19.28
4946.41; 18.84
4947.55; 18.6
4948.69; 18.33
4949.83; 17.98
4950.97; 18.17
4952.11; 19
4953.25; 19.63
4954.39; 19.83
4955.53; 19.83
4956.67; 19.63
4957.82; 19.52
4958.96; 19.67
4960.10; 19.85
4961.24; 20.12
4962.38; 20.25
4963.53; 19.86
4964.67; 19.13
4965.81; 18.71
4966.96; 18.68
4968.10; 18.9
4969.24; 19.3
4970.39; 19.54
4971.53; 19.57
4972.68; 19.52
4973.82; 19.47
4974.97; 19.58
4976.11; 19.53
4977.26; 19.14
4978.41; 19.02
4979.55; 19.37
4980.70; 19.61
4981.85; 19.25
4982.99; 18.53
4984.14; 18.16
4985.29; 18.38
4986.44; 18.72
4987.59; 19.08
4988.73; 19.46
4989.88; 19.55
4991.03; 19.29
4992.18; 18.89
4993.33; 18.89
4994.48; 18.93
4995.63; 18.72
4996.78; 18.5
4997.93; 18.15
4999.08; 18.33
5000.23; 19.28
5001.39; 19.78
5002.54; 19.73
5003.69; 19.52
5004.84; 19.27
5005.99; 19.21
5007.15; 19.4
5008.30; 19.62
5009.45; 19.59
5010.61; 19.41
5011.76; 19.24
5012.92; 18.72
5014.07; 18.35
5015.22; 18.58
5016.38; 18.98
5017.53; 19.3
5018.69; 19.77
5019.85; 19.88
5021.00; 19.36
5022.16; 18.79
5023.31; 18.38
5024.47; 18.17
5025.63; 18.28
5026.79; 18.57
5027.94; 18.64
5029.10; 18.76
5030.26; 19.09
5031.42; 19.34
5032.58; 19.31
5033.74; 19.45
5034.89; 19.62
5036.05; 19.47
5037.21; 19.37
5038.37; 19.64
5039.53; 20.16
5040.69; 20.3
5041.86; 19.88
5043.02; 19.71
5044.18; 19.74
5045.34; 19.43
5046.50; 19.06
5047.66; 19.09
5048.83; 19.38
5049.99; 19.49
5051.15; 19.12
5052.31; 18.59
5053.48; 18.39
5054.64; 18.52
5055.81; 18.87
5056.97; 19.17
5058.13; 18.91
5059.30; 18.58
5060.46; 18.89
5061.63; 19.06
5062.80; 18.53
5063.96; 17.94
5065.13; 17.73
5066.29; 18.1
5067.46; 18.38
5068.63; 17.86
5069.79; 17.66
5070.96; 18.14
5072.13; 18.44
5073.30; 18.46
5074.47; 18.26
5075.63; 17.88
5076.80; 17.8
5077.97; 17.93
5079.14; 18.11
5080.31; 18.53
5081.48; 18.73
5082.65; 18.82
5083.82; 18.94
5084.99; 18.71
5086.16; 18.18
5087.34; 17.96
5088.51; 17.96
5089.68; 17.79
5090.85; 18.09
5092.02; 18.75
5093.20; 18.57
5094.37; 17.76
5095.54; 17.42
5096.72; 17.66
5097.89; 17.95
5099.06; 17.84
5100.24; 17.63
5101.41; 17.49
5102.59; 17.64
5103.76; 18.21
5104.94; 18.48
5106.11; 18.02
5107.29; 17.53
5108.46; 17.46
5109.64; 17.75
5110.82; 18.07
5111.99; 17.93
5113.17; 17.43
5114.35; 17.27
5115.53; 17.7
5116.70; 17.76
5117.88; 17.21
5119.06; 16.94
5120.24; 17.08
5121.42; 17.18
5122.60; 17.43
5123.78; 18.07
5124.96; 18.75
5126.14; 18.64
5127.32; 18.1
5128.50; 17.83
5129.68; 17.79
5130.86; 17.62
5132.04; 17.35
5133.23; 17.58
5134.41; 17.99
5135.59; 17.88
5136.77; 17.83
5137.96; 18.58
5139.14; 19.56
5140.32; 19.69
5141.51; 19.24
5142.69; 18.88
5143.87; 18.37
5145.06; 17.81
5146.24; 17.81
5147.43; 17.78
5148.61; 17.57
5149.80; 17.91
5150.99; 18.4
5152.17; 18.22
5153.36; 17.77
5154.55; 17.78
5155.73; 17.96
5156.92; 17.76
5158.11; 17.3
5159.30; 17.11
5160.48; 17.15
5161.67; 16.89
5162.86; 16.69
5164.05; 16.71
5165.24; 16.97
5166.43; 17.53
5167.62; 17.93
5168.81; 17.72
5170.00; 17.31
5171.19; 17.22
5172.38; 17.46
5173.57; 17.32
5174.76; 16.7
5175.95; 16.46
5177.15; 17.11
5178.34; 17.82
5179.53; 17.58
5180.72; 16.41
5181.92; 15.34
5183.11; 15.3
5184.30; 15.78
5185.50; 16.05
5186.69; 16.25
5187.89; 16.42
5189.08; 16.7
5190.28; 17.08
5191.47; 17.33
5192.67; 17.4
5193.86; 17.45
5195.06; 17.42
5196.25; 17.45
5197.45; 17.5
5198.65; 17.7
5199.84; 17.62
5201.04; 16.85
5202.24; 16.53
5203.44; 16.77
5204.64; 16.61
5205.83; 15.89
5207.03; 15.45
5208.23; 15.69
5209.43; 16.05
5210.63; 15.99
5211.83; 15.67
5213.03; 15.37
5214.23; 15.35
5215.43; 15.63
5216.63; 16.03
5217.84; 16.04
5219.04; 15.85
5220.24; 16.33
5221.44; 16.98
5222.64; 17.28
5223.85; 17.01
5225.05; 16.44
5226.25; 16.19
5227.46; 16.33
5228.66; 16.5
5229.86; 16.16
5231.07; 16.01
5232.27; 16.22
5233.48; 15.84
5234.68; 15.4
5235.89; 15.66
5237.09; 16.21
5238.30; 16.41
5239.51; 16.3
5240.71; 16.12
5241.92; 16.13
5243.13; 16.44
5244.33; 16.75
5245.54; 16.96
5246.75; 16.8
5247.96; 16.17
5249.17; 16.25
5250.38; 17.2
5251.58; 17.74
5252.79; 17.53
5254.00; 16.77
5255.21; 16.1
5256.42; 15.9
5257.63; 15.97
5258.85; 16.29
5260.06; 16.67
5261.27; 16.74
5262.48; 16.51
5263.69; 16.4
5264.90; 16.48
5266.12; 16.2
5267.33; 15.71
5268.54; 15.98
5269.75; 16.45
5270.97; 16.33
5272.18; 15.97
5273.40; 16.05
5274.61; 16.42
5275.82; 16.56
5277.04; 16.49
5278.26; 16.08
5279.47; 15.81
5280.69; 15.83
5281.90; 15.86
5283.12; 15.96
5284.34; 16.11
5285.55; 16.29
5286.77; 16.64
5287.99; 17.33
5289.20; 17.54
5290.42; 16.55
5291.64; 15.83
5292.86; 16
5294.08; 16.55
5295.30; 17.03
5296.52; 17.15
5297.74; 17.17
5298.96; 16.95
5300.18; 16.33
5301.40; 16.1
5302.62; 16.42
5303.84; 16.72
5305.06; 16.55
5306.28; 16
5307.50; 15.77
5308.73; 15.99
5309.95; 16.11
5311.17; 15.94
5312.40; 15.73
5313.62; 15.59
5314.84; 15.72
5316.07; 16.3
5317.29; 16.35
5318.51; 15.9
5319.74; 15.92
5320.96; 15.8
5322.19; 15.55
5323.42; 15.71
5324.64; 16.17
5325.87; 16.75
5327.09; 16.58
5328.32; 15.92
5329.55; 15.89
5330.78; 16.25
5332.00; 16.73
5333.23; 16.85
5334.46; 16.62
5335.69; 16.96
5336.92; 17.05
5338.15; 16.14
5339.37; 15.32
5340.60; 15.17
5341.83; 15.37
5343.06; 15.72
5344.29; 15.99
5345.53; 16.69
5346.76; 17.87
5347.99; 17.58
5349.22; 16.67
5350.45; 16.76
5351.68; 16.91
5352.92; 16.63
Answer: 19.2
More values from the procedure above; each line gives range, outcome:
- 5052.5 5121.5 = 18.1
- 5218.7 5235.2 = 16.3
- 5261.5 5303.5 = 16.4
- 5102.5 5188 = 17.6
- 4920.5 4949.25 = 19.1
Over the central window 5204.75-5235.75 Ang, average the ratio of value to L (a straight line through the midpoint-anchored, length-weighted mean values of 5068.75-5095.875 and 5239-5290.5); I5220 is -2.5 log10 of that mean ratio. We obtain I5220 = 0.05 mag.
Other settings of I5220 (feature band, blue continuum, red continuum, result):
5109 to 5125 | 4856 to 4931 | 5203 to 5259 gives -0.018 mag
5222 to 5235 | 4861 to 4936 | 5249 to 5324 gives 0.029 mag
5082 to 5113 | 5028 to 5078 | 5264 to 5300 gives 0.023 mag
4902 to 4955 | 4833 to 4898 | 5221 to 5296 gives -0.019 mag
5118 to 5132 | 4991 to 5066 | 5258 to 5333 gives 0.020 mag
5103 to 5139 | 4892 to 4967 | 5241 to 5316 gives -0.007 mag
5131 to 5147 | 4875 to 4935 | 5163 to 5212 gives -0.068 mag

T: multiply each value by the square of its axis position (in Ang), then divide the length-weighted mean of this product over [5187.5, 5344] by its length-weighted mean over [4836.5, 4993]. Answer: 1.0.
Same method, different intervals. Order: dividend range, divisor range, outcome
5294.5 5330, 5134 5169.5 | 0.96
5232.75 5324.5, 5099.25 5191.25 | 0.98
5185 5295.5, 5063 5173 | 0.96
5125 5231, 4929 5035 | 0.97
